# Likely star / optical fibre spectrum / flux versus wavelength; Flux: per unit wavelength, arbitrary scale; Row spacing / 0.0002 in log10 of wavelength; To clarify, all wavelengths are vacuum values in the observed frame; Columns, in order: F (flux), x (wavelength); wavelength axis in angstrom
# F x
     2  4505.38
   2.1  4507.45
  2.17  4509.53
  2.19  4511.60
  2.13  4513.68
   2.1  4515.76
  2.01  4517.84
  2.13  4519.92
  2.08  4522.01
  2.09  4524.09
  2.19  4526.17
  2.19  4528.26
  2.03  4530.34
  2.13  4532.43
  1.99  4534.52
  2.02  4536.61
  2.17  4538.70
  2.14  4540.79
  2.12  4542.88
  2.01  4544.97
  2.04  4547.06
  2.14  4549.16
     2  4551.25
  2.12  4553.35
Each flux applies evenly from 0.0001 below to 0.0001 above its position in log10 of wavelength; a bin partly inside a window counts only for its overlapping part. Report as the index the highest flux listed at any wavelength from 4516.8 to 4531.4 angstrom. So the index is 2.19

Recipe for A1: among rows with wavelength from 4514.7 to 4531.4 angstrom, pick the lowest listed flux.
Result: 2.01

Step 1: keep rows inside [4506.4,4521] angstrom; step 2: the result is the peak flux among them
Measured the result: 2.19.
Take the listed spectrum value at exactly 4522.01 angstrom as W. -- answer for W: 2.08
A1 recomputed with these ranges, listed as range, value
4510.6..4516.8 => 2.1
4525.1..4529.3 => 2.19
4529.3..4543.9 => 1.99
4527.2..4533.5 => 2.03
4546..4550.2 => 2.04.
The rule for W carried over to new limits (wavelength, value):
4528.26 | 2.19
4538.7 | 2.17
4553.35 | 2.12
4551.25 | 2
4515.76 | 2.1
